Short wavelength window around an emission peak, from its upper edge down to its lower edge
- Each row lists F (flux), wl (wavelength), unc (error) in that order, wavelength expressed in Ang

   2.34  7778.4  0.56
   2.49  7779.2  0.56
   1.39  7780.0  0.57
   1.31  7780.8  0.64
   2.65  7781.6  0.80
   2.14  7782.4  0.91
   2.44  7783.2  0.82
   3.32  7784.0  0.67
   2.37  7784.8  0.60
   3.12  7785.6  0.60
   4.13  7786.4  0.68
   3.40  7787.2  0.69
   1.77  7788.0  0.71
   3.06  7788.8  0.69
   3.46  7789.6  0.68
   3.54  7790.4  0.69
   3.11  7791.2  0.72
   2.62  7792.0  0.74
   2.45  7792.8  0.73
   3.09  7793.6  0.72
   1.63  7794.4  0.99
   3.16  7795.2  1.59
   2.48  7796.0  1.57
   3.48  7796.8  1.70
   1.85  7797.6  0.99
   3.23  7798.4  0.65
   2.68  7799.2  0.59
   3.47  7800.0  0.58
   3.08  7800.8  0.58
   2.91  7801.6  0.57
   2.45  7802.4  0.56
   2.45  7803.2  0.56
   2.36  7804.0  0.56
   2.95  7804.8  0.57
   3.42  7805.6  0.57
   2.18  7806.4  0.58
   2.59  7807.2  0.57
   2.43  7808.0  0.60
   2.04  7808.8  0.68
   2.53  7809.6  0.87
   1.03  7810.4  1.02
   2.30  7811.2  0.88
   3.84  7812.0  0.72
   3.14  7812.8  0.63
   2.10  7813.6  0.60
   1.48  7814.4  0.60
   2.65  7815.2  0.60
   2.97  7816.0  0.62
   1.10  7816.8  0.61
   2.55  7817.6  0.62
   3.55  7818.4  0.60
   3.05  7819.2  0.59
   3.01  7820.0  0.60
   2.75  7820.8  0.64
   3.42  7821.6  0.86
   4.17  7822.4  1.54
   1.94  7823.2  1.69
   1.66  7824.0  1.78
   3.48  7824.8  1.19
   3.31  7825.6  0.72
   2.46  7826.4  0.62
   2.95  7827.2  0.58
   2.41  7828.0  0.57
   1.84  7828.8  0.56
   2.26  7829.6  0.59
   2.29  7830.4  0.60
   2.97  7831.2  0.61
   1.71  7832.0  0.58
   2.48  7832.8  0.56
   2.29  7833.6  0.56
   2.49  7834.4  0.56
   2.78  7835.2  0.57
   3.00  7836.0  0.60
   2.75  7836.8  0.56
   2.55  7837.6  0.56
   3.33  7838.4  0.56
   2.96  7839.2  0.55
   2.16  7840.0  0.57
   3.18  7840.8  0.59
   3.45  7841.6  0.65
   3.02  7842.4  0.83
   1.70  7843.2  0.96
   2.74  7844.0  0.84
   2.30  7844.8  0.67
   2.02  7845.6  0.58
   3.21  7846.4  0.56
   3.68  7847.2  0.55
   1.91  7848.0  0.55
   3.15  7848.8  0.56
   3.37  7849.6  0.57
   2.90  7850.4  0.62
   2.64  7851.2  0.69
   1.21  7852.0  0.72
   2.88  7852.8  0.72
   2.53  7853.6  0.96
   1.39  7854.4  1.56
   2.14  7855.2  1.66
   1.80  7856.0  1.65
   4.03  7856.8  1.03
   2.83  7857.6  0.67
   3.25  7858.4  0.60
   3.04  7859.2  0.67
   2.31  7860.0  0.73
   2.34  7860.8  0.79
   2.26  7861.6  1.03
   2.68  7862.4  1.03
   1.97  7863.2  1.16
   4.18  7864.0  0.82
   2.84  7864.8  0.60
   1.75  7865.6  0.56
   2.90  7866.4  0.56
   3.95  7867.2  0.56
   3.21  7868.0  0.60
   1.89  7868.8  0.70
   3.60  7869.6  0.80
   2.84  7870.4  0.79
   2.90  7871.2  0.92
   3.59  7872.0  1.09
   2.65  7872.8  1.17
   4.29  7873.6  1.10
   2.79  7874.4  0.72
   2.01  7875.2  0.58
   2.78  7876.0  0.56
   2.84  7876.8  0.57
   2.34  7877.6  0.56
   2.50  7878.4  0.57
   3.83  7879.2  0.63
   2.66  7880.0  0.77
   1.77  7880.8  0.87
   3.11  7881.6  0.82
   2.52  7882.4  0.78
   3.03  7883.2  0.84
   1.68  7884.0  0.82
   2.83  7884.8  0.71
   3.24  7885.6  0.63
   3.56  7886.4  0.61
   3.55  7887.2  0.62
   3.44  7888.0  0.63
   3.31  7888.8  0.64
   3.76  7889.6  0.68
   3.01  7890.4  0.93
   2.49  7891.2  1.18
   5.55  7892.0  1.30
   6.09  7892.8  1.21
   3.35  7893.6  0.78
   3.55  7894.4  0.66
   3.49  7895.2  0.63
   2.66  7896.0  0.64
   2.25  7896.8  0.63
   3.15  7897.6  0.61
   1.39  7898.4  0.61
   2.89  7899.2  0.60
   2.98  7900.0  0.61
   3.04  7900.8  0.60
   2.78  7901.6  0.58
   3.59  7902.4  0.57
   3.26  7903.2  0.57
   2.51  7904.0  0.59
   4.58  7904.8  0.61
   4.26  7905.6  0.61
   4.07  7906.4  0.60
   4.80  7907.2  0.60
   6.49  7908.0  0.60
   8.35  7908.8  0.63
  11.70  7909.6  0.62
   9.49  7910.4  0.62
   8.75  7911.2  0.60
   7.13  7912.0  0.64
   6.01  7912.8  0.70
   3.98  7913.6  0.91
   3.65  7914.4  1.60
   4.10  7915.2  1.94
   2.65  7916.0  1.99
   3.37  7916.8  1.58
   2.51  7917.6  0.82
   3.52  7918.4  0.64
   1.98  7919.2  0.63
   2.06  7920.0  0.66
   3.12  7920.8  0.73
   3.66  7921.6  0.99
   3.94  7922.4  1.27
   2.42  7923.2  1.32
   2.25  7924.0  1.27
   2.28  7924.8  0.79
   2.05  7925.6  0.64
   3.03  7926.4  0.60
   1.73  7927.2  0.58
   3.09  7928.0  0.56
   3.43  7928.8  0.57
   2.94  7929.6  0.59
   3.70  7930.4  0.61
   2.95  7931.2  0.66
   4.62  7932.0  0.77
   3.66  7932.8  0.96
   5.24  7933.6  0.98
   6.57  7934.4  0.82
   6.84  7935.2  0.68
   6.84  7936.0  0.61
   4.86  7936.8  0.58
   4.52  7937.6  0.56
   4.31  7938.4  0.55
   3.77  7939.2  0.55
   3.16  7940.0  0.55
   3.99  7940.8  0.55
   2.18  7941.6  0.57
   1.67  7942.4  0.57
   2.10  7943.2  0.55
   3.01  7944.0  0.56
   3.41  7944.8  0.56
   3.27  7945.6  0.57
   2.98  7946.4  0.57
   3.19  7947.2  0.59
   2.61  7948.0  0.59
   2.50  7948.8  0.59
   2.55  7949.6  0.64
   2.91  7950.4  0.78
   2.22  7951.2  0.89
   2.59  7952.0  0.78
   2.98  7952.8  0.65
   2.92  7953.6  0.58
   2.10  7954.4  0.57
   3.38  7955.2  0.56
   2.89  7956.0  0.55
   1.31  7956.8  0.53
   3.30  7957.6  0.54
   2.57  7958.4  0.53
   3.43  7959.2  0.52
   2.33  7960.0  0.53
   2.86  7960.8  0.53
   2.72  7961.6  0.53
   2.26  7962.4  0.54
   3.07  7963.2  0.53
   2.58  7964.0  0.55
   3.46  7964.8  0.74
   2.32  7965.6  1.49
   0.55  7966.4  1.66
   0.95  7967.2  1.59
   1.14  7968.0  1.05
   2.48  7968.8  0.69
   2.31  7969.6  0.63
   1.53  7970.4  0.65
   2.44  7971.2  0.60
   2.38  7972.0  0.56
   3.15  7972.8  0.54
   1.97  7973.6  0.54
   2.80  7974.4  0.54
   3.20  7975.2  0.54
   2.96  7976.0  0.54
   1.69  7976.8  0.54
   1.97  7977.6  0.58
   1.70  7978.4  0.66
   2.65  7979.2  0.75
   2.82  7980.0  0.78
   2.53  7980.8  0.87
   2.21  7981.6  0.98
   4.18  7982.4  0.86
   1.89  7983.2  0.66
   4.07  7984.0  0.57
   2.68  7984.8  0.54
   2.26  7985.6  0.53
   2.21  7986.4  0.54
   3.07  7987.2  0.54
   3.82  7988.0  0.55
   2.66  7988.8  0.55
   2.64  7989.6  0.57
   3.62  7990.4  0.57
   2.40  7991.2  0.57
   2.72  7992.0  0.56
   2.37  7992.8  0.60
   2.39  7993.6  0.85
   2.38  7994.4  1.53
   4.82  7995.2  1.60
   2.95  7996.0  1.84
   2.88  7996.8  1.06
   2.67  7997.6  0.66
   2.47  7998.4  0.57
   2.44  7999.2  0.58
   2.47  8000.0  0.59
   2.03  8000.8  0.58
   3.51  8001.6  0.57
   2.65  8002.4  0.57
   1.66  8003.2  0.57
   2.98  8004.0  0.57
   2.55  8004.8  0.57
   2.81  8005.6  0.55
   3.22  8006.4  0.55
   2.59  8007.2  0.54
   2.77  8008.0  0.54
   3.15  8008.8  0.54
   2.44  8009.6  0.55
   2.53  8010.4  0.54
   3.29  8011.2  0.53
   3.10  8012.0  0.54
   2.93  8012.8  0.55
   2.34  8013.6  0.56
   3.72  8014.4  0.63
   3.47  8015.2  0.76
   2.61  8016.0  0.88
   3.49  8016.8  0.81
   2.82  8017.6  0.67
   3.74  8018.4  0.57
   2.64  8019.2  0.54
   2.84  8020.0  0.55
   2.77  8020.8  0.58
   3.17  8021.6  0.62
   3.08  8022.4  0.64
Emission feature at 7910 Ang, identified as H-alpha 6563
